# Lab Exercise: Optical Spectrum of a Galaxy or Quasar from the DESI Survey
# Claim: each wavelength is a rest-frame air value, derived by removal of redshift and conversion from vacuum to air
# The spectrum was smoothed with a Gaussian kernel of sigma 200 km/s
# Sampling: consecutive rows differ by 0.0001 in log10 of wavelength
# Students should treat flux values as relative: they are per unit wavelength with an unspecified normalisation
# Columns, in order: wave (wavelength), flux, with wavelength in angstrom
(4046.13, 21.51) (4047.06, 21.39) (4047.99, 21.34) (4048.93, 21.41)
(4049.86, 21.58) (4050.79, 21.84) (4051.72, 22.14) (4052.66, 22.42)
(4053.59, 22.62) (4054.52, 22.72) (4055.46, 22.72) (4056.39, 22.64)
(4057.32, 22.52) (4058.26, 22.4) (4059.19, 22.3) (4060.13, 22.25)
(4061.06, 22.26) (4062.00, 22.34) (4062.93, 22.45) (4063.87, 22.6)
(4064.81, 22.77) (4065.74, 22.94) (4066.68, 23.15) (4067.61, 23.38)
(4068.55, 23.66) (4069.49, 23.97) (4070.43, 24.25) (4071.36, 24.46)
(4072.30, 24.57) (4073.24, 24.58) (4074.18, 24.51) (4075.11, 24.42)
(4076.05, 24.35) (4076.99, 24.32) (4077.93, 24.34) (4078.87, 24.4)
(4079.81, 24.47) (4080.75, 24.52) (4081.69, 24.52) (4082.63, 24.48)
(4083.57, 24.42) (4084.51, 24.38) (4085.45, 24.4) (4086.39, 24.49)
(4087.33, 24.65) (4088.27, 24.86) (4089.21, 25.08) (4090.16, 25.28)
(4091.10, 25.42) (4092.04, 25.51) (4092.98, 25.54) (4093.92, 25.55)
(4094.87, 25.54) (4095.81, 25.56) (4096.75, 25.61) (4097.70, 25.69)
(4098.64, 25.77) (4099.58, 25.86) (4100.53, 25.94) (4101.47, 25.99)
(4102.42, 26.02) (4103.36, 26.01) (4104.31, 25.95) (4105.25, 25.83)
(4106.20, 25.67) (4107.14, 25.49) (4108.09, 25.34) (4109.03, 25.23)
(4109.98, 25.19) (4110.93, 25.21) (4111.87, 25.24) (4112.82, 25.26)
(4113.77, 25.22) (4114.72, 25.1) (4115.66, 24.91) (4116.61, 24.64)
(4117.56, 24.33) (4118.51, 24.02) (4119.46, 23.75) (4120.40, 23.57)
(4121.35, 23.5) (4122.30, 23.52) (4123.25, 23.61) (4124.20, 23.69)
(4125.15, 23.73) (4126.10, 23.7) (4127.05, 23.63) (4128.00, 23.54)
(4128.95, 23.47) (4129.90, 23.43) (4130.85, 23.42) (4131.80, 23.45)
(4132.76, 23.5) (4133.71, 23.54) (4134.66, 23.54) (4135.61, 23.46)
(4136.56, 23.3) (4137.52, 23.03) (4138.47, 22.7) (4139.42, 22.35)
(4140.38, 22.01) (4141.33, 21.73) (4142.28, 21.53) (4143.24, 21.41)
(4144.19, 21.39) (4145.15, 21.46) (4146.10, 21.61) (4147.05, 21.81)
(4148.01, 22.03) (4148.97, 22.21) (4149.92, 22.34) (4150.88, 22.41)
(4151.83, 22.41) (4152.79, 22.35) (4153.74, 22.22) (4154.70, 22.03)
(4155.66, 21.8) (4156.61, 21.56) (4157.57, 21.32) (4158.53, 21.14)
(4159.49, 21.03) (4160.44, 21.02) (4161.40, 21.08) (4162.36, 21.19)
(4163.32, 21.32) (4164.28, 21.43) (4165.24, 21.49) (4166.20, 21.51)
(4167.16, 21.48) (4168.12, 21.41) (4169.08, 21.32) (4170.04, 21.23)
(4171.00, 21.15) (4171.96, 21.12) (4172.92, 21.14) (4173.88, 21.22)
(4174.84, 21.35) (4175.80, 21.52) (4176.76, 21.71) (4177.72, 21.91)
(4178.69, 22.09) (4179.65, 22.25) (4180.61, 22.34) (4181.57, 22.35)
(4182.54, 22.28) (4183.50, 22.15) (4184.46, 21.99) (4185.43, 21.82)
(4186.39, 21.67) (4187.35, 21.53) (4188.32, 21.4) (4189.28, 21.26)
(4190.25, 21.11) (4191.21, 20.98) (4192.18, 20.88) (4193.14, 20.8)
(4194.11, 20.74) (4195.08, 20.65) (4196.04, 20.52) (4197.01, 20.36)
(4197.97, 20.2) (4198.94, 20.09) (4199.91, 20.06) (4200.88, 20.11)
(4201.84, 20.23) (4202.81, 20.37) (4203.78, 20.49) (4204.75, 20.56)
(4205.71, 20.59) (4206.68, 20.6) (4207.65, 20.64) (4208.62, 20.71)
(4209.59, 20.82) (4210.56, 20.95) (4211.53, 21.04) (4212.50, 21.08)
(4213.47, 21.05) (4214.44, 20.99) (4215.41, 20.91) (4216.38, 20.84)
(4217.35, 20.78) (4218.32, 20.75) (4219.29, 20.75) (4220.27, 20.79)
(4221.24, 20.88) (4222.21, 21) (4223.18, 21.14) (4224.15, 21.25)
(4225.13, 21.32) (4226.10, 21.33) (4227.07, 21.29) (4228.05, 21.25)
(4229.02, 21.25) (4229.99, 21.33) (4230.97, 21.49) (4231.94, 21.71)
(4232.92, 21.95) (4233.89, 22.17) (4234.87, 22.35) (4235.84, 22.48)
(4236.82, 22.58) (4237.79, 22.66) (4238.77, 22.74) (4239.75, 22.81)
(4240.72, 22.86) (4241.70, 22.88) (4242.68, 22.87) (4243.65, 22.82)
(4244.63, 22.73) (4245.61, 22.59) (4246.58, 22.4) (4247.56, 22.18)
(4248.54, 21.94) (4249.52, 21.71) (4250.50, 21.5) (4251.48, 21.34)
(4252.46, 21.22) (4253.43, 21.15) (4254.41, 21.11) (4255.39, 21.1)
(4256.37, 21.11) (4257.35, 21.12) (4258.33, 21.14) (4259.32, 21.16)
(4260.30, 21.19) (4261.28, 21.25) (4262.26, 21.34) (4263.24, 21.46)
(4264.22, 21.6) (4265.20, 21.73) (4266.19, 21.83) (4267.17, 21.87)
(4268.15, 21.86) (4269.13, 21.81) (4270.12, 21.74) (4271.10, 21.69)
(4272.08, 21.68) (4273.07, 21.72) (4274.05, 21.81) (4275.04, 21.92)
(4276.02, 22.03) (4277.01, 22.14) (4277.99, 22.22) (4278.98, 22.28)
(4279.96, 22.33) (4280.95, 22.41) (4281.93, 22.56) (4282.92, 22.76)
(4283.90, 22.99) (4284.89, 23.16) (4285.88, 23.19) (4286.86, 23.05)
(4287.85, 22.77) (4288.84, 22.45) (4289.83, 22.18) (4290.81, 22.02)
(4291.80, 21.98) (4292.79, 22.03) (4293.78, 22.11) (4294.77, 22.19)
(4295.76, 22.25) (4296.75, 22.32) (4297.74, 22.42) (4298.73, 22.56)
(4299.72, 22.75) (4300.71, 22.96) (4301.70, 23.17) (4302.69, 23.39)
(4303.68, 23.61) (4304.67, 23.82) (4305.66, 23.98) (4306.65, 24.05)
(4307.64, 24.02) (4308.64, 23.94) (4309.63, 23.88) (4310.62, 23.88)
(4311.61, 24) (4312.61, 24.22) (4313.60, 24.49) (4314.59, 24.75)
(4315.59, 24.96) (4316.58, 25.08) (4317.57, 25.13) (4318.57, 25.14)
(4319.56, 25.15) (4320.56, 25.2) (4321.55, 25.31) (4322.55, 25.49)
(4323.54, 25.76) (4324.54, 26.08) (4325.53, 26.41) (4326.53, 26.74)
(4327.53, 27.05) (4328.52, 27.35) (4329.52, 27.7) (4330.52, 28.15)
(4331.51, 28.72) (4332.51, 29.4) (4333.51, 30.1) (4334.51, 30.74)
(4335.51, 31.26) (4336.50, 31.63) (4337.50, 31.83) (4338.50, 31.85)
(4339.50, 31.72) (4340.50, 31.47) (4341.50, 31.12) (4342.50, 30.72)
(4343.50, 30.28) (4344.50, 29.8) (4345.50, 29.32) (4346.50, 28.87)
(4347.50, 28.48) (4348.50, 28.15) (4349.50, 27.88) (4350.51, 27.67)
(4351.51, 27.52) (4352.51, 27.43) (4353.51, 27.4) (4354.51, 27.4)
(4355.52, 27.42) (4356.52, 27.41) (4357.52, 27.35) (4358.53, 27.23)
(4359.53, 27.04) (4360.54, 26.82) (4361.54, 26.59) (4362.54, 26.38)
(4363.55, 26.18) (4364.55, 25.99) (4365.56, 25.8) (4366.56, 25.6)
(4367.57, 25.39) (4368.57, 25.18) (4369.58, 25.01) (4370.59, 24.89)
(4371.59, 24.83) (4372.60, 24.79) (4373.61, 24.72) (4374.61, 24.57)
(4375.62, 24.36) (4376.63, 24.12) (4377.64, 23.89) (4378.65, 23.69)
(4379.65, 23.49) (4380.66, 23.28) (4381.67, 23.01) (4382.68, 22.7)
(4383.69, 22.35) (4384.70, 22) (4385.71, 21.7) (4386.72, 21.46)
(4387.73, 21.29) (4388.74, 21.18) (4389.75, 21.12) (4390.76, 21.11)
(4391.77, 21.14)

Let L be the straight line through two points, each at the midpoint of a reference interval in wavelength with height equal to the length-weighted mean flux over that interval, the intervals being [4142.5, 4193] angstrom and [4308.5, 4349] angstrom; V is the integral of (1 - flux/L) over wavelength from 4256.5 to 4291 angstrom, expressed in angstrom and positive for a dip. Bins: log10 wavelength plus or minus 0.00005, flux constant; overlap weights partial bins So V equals 4.8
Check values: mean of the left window 21.6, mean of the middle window 22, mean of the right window 27.6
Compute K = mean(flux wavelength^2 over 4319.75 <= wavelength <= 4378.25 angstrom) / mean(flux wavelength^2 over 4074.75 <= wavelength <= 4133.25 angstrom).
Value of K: 1.2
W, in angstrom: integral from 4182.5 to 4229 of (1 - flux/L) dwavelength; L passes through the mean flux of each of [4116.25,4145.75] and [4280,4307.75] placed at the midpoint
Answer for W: 4.2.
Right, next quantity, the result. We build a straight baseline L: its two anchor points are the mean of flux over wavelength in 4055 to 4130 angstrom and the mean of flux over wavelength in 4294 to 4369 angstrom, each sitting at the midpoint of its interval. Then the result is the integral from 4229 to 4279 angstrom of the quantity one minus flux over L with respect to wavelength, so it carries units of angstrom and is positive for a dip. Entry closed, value 7.7 angstrom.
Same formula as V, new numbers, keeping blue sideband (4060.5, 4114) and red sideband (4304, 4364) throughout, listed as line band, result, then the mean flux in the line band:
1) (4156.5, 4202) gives 7.8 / 21.3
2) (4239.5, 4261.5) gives 3.8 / 21.8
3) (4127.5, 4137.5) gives 0.7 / 23.4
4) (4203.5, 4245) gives 7.4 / 21.5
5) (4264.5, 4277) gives 2.2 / 21.8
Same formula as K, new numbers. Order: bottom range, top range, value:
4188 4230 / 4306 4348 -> 1.39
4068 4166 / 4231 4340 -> 1.08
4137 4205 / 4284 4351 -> 1.30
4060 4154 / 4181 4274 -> 0.95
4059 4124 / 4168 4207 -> 0.90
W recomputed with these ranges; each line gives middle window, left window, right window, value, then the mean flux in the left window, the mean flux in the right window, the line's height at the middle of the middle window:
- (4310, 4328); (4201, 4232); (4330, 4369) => 1.0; 20.9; 28.4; 26.7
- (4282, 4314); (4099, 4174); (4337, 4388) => 3.0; 23.1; 26.4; 25.5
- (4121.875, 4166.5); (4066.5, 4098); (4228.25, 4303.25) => 2.7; 24.7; 22.1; 23.8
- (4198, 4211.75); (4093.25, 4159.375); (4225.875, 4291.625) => 1.3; 23.7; 22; 22.7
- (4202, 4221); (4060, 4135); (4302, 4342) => 3.6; 24.4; 26.7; 25.6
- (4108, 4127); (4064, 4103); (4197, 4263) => -0.4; 24.7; 21.4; 23.9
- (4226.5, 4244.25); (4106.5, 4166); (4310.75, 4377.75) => 2.0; 23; 27.1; 25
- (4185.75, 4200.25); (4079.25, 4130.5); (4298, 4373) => 2.7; 24.8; 26.7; 25.5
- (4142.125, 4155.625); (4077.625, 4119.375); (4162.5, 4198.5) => 0.5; 25.1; 21.4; 22.8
